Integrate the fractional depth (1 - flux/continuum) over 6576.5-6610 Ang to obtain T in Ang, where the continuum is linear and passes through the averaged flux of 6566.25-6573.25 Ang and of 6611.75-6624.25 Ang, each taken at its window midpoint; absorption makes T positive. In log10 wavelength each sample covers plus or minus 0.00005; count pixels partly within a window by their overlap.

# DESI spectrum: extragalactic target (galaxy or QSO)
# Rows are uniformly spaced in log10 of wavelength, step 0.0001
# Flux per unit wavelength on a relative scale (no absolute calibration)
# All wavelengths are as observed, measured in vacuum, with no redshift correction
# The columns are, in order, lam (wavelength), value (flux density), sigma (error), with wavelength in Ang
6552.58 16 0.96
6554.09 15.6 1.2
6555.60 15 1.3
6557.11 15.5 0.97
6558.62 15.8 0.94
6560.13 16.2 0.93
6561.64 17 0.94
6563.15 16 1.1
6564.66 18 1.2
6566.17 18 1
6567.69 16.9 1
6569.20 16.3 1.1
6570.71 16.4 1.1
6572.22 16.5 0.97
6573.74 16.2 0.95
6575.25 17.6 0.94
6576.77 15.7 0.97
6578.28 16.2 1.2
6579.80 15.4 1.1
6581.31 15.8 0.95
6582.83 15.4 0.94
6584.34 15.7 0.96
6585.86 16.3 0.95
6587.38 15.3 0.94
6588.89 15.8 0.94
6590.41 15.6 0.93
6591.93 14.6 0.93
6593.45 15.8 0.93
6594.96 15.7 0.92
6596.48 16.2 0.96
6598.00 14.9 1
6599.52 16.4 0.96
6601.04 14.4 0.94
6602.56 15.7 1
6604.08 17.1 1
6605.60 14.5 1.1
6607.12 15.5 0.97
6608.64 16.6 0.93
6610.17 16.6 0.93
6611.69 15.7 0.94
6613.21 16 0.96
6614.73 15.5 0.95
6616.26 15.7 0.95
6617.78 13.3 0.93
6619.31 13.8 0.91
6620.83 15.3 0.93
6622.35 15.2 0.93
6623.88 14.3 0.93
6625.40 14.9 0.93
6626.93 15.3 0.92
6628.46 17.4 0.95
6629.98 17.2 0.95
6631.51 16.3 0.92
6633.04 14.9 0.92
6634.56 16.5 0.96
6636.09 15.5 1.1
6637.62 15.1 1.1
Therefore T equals 0.28 Ang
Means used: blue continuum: 16.6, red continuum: 15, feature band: 15.7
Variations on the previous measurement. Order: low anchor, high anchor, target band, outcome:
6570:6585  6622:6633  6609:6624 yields 0.6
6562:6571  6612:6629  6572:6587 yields 0.4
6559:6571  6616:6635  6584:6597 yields 0.5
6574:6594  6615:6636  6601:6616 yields -0.3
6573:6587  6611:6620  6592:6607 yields -0.1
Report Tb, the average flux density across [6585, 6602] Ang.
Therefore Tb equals 15.5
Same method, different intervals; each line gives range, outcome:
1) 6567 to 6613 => 15.9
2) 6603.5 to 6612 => 16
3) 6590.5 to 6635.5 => 15.6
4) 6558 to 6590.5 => 16.3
